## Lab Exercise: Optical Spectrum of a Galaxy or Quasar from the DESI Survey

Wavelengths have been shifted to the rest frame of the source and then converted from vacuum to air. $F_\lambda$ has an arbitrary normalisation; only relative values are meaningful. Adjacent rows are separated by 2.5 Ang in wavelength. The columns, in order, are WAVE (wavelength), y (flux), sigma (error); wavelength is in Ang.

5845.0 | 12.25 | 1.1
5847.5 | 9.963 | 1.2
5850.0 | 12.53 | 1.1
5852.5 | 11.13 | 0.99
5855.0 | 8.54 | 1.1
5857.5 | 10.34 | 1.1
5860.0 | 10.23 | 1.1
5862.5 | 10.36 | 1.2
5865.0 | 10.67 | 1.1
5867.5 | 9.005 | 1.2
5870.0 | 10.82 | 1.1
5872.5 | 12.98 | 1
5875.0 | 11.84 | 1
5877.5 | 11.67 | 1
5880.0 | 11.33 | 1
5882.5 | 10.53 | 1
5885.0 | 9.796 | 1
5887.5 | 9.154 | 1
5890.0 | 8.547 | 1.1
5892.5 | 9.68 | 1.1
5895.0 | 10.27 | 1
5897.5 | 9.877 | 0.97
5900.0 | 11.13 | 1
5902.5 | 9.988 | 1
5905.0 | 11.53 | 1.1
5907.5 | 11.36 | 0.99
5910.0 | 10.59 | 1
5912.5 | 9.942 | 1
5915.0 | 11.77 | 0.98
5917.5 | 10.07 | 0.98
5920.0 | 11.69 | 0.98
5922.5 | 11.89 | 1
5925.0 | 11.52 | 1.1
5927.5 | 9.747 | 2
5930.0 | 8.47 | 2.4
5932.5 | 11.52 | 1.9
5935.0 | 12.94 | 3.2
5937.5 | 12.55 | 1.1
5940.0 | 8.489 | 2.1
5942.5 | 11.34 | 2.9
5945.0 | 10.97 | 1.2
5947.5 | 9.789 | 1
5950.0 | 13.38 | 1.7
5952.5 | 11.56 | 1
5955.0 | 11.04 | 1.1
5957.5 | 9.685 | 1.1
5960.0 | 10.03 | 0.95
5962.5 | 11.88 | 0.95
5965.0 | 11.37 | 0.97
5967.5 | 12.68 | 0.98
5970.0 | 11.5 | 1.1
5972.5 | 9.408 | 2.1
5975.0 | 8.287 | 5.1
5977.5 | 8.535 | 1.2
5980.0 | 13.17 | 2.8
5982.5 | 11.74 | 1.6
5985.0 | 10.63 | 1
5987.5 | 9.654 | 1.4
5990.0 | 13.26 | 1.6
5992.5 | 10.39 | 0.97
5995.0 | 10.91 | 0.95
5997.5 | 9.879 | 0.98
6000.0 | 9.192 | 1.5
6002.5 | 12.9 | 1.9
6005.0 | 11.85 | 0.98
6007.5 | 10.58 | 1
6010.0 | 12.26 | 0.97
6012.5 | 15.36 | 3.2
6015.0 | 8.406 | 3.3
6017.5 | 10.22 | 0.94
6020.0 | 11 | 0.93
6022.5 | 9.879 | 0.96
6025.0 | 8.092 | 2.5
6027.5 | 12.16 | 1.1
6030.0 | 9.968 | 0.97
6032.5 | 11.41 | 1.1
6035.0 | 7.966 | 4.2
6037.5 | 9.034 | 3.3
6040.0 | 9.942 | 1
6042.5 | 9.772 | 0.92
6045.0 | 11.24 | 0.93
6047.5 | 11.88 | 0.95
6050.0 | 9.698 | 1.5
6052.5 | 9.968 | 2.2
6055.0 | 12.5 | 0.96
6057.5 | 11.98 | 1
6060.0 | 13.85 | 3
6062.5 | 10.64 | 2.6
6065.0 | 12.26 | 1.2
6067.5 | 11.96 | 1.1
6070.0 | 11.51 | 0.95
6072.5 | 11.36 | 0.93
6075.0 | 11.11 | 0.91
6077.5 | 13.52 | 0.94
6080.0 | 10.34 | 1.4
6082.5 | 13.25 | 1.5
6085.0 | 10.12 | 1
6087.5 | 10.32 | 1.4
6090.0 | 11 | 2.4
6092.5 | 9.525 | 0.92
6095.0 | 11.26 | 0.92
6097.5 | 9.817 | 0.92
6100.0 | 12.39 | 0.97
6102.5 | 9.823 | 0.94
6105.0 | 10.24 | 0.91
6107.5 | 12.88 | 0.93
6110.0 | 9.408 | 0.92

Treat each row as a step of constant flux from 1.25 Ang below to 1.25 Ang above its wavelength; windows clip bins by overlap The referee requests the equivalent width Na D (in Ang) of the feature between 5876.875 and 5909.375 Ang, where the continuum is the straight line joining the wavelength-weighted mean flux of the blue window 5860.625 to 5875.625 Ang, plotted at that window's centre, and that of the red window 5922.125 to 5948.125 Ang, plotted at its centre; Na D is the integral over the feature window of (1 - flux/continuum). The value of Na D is 1.5 Ang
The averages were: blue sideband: 10.9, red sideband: 10.8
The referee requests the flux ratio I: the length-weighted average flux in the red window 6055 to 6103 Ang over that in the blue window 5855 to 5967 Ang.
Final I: 1.1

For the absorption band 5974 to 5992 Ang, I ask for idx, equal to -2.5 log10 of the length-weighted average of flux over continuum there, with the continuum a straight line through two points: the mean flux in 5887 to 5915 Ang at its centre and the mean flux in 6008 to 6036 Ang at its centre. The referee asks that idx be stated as -0.03 mag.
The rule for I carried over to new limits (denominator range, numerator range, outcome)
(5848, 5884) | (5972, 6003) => 0.98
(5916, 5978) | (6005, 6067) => 1.00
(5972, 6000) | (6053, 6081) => 1.13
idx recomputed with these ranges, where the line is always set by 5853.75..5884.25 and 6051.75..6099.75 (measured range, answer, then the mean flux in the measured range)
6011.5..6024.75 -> 0.05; 10.7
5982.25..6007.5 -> 0.01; 11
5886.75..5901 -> 0.11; 9.77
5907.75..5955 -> -0.01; 11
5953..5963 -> 0.04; 10.6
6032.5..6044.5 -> 0.18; 9.54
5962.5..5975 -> 0.00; 11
